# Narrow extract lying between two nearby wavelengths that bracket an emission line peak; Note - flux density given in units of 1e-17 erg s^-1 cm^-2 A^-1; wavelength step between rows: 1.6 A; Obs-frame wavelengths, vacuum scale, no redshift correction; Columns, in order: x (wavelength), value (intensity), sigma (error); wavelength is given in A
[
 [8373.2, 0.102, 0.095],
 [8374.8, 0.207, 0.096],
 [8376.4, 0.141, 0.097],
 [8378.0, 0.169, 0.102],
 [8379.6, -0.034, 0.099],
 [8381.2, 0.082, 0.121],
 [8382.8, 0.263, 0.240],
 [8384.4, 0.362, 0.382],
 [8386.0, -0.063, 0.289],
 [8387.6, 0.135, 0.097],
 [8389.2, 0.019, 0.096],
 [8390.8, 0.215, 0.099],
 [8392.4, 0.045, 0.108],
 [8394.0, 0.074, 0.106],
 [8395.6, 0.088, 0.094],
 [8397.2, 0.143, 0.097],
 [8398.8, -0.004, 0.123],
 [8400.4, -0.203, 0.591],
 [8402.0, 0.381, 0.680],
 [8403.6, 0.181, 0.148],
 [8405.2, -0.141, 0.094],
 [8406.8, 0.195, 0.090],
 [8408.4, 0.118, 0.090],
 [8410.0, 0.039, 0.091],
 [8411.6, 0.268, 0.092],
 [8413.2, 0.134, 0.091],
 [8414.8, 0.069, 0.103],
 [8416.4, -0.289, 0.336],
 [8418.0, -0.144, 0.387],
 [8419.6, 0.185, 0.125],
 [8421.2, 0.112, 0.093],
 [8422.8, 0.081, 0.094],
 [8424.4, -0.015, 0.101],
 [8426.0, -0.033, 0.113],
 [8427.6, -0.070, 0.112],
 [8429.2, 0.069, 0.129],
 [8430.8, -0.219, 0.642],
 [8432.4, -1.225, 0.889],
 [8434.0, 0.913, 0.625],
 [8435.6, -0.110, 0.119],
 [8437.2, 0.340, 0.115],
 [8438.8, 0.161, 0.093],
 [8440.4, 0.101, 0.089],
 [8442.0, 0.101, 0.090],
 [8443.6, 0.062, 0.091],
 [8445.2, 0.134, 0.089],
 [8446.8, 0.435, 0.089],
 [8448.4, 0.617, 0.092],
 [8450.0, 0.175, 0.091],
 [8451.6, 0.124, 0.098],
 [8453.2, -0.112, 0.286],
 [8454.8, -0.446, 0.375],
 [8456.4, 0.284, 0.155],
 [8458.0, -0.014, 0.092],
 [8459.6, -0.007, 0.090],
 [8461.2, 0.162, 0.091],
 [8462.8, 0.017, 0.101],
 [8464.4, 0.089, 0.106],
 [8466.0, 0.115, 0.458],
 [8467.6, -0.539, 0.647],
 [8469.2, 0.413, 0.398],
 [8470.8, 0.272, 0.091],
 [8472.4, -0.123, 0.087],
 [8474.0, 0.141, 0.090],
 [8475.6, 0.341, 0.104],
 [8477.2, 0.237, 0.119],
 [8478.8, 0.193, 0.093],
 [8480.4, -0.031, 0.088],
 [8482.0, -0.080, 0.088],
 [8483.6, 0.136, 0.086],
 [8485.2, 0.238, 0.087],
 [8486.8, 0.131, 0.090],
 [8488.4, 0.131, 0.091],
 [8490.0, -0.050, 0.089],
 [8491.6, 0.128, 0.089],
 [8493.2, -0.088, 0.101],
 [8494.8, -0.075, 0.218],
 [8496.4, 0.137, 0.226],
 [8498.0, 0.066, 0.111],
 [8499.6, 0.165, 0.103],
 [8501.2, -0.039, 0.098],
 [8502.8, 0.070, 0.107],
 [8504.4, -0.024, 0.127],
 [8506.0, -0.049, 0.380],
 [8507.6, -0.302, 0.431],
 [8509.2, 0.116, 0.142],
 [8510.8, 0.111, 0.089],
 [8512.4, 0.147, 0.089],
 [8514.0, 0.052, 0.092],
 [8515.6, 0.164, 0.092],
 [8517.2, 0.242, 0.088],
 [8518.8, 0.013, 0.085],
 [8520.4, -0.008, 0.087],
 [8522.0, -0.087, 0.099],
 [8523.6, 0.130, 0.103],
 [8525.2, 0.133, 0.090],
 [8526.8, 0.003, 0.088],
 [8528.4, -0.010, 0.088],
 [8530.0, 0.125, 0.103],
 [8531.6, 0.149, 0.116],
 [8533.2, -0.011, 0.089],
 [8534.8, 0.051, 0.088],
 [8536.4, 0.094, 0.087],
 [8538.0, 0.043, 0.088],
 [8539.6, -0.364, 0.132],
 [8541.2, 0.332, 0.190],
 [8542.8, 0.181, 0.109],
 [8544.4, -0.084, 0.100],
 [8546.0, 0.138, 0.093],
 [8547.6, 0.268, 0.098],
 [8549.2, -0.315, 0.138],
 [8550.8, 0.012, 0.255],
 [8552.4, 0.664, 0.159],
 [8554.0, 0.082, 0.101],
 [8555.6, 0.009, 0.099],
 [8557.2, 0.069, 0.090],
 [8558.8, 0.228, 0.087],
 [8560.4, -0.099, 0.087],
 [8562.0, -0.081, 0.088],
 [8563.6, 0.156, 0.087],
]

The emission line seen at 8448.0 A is Hgamma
